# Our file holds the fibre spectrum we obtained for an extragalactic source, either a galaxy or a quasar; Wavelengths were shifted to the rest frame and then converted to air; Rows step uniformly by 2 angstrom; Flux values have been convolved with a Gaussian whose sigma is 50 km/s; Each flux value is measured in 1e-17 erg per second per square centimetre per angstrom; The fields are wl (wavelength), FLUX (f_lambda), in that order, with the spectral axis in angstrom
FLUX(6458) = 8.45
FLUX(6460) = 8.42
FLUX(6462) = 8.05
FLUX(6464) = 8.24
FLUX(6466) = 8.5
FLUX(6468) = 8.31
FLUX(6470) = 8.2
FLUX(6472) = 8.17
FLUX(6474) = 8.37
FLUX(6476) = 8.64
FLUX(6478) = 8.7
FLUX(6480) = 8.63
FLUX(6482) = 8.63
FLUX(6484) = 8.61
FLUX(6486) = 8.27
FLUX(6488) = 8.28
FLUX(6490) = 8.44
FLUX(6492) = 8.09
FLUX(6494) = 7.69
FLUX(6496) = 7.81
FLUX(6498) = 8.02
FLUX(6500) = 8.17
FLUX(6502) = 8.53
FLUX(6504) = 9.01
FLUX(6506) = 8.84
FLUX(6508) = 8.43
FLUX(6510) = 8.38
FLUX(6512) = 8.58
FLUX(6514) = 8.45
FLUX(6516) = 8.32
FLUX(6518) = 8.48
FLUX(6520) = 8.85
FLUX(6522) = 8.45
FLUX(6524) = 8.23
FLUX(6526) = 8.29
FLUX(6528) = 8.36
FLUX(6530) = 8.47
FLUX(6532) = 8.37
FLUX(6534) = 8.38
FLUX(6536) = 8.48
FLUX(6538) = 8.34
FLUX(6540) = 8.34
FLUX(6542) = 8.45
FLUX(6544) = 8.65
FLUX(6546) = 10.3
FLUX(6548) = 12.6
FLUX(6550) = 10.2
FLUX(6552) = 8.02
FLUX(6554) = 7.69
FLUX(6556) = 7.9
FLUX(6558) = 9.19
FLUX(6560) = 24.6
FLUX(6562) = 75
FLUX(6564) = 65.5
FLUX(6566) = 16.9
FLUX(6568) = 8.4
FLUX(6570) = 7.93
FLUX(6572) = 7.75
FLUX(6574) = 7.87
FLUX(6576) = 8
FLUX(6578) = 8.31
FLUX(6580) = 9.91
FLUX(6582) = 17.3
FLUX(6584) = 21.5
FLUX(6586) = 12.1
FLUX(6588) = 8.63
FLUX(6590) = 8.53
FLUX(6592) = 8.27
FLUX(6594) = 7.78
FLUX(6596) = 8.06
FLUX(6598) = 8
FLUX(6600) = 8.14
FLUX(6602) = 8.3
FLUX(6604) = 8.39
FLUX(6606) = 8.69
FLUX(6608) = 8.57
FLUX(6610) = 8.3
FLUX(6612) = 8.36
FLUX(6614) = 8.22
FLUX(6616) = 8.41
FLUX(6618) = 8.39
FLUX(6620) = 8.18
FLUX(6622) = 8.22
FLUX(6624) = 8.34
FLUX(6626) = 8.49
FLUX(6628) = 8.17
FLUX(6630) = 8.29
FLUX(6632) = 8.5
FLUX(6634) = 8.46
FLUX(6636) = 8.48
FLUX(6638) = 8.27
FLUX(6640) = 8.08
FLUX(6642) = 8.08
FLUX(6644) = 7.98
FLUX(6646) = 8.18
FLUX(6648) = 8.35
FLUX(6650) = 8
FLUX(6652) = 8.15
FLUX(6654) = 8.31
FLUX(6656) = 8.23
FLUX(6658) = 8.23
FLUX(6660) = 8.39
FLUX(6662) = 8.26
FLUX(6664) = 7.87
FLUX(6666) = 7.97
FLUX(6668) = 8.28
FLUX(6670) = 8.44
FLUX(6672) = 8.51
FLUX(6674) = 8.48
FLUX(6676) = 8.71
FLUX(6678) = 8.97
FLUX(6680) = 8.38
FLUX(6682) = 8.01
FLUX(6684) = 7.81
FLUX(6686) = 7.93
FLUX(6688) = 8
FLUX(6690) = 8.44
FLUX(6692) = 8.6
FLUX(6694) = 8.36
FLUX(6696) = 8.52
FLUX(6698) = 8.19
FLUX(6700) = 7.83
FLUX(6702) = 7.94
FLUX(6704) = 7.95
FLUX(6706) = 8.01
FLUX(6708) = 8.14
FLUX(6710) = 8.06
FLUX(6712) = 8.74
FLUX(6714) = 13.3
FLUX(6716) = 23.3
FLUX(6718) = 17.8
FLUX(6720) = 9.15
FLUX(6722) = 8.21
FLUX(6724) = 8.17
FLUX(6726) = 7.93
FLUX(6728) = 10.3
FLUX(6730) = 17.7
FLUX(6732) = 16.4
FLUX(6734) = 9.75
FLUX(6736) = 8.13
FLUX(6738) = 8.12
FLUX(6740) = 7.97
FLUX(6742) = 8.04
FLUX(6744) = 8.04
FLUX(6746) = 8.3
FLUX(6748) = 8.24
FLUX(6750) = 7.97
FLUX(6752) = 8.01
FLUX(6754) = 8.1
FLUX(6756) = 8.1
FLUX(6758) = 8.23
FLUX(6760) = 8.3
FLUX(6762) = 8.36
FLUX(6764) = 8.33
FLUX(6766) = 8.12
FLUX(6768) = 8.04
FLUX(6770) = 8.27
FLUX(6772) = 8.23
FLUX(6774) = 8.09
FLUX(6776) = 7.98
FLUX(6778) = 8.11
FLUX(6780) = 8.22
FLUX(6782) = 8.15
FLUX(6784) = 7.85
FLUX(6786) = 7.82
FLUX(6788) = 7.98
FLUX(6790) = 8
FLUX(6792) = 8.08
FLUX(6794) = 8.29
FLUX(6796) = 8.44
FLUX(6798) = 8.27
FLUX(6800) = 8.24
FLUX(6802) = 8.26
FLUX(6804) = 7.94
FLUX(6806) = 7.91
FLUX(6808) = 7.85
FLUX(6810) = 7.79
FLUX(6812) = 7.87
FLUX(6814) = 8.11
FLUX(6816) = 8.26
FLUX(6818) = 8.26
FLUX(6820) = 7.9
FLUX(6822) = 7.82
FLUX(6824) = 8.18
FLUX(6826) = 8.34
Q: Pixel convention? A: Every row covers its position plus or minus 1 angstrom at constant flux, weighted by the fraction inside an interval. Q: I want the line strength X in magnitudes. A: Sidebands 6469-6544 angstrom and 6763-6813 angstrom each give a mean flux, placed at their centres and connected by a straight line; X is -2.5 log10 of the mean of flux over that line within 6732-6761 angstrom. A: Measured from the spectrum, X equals -0.050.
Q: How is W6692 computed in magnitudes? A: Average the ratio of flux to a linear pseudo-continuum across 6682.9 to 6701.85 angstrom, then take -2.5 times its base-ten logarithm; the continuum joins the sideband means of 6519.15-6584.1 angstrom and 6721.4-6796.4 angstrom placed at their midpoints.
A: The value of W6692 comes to 0.25 mag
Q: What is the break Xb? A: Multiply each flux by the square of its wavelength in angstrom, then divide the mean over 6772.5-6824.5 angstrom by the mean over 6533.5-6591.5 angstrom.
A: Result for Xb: 0.59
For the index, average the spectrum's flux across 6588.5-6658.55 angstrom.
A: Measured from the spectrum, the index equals 8.27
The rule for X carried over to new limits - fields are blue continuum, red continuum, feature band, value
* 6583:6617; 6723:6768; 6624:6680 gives 0.12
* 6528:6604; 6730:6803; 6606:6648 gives 0.37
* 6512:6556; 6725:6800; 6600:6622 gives 0.05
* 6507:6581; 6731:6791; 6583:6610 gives 0.21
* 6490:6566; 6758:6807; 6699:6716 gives -0.03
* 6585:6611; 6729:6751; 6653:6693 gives 0.12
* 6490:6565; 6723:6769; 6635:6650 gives 0.28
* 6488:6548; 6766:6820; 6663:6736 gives -0.17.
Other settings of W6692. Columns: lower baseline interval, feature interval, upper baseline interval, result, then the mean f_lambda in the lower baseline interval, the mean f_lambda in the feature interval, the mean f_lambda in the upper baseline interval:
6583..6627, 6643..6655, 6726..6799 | 0.10 mag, 9.09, 8.16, 8.72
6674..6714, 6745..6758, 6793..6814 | 0.01 mag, 8.37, 8.13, 8.09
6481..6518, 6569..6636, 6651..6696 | -0.10 mag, 8.37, 9.09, 8.29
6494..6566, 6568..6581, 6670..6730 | 0.38 mag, 12.6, 8.3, 9.49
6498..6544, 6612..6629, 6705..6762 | 0.11 mag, 8.46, 8.31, 9.99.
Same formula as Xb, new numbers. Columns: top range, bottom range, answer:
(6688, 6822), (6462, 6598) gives 0.86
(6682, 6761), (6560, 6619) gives 0.71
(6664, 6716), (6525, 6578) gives 0.64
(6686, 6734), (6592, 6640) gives 1.28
